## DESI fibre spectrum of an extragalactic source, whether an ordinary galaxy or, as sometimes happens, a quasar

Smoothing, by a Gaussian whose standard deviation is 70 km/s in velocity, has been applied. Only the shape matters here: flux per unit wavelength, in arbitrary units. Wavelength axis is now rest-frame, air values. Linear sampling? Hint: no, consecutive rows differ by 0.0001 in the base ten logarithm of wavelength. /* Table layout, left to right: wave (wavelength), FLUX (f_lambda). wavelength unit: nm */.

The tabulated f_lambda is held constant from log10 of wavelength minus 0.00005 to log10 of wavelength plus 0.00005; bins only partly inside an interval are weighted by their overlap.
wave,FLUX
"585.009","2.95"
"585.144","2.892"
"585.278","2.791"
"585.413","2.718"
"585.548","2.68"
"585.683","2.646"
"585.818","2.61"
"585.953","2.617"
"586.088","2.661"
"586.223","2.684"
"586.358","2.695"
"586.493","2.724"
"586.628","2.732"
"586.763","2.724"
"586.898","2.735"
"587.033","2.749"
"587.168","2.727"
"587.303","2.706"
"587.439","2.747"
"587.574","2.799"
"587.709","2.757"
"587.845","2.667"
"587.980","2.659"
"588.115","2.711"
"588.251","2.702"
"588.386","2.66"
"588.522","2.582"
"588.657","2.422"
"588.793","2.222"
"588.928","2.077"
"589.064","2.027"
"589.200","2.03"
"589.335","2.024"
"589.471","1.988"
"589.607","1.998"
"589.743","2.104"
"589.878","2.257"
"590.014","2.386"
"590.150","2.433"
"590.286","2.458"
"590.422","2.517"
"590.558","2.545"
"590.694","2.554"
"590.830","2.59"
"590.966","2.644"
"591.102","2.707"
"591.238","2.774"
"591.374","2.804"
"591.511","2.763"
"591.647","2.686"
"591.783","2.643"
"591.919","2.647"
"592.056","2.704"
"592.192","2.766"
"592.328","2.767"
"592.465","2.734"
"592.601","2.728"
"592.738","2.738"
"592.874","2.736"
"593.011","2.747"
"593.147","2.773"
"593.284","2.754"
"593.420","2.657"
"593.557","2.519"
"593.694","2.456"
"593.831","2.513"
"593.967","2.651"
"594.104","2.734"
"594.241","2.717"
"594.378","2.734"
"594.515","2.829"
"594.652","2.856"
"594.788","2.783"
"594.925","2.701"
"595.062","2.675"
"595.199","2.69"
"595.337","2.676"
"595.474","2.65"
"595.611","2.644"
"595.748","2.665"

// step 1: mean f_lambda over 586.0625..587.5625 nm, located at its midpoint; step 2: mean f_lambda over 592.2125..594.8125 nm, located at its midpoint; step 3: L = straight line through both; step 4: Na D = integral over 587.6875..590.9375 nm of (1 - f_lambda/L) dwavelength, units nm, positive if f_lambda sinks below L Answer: 0.393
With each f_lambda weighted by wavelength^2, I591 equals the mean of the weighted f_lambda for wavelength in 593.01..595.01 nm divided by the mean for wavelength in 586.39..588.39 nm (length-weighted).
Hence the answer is 1.01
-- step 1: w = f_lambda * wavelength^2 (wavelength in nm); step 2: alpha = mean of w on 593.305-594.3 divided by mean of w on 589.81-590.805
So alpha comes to 1.1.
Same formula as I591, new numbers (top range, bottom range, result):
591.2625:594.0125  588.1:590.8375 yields 1.17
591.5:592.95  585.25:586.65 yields 1.04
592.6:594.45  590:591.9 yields 1.03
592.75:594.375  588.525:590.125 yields 1.25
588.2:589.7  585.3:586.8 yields 0.84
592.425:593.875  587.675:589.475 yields 1.13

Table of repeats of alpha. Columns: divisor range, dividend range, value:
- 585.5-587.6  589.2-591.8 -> 0.92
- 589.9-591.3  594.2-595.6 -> 1.09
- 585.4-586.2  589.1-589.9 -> 0.79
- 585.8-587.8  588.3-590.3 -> 0.83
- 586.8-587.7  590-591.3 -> 0.95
